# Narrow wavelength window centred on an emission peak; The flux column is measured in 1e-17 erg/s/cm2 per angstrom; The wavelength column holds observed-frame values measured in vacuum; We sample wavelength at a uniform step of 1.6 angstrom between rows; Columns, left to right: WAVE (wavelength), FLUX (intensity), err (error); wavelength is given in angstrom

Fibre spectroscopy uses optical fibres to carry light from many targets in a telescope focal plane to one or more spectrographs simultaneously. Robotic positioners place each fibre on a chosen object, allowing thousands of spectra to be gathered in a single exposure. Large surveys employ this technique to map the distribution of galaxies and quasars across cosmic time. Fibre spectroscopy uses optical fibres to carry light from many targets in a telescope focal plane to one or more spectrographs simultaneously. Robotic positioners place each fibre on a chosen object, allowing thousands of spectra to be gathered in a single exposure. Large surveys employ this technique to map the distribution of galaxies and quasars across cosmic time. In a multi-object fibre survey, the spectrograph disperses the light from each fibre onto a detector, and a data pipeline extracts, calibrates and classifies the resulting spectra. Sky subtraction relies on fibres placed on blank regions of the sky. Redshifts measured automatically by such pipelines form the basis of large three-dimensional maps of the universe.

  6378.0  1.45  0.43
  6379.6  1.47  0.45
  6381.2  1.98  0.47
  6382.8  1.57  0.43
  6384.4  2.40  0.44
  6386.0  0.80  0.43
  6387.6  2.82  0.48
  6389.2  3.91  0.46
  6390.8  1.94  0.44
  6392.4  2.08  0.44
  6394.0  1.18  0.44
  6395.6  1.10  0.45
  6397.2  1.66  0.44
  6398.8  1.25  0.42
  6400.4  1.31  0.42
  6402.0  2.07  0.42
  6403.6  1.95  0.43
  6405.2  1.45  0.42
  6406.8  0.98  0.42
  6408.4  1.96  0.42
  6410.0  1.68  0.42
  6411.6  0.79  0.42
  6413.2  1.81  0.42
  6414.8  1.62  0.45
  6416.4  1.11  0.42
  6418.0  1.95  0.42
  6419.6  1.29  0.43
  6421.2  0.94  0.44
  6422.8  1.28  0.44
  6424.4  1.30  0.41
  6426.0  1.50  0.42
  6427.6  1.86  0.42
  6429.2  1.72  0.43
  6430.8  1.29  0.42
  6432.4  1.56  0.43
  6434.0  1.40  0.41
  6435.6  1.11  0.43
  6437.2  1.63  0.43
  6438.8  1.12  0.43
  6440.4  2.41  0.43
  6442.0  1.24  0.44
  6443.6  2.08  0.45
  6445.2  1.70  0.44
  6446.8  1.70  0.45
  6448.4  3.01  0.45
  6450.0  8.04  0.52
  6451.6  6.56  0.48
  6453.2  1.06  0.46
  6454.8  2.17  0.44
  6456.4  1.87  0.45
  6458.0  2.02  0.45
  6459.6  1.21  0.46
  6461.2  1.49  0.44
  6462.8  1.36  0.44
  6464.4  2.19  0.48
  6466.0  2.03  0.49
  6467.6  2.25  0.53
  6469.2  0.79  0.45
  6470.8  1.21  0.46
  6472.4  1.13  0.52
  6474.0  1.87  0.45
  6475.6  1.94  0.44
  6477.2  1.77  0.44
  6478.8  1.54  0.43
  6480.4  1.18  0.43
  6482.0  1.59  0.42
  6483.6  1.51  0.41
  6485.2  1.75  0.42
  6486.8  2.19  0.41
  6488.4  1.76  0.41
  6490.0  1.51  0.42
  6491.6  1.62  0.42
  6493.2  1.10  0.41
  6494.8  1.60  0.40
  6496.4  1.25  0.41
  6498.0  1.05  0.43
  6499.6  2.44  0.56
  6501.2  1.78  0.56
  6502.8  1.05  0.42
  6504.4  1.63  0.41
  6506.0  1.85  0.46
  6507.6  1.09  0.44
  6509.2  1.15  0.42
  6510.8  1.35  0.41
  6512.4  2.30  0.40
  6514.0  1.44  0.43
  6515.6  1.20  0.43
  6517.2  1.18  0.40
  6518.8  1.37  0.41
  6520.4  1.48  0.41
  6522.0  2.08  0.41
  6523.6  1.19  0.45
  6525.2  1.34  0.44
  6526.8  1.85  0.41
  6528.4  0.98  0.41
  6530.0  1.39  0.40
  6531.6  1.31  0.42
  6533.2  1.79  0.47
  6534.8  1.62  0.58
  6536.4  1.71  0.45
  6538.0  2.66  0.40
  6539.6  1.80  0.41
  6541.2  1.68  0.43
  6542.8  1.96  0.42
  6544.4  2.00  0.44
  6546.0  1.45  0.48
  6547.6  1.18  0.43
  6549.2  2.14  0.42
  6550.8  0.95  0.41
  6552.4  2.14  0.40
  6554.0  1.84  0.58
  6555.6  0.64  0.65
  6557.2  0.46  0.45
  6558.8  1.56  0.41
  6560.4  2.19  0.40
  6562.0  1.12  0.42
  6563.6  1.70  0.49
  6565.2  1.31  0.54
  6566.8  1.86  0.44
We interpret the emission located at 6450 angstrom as [O III] 5007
